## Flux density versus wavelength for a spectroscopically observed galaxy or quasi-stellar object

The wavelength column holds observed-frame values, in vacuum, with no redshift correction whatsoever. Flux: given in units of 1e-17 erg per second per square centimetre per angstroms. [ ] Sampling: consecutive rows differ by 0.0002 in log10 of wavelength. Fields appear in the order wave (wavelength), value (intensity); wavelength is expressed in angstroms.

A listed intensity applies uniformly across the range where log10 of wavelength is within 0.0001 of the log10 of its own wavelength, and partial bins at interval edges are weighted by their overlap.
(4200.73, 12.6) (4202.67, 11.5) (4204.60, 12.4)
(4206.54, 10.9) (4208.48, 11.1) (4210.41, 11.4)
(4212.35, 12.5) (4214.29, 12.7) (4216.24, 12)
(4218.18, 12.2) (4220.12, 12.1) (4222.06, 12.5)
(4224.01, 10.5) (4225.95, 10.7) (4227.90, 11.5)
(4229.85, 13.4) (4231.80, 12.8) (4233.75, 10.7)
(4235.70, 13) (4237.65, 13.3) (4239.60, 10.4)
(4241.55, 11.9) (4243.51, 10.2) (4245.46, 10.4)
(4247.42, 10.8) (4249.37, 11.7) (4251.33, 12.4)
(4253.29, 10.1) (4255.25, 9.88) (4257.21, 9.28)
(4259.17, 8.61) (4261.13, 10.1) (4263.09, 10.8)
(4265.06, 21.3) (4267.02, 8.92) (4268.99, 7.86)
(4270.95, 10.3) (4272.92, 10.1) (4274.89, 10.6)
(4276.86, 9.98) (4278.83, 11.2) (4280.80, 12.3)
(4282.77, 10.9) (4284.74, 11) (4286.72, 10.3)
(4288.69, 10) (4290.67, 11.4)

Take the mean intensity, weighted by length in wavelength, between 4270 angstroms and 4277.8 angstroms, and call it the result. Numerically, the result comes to 10.2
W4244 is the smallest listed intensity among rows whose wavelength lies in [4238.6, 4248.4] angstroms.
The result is 10.2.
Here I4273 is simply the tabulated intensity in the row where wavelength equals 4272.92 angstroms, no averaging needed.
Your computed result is 10.1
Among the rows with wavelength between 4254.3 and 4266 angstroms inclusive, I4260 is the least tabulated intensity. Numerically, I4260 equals 8.61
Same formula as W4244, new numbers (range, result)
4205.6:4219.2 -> 10.9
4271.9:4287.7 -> 9.98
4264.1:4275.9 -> 7.86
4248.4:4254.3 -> 10.1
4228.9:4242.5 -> 10.4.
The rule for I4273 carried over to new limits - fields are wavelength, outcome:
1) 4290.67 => 11.4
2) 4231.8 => 12.8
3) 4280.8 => 12.3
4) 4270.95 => 10.3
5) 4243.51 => 10.2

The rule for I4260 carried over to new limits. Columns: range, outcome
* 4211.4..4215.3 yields 12.5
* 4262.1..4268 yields 8.92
